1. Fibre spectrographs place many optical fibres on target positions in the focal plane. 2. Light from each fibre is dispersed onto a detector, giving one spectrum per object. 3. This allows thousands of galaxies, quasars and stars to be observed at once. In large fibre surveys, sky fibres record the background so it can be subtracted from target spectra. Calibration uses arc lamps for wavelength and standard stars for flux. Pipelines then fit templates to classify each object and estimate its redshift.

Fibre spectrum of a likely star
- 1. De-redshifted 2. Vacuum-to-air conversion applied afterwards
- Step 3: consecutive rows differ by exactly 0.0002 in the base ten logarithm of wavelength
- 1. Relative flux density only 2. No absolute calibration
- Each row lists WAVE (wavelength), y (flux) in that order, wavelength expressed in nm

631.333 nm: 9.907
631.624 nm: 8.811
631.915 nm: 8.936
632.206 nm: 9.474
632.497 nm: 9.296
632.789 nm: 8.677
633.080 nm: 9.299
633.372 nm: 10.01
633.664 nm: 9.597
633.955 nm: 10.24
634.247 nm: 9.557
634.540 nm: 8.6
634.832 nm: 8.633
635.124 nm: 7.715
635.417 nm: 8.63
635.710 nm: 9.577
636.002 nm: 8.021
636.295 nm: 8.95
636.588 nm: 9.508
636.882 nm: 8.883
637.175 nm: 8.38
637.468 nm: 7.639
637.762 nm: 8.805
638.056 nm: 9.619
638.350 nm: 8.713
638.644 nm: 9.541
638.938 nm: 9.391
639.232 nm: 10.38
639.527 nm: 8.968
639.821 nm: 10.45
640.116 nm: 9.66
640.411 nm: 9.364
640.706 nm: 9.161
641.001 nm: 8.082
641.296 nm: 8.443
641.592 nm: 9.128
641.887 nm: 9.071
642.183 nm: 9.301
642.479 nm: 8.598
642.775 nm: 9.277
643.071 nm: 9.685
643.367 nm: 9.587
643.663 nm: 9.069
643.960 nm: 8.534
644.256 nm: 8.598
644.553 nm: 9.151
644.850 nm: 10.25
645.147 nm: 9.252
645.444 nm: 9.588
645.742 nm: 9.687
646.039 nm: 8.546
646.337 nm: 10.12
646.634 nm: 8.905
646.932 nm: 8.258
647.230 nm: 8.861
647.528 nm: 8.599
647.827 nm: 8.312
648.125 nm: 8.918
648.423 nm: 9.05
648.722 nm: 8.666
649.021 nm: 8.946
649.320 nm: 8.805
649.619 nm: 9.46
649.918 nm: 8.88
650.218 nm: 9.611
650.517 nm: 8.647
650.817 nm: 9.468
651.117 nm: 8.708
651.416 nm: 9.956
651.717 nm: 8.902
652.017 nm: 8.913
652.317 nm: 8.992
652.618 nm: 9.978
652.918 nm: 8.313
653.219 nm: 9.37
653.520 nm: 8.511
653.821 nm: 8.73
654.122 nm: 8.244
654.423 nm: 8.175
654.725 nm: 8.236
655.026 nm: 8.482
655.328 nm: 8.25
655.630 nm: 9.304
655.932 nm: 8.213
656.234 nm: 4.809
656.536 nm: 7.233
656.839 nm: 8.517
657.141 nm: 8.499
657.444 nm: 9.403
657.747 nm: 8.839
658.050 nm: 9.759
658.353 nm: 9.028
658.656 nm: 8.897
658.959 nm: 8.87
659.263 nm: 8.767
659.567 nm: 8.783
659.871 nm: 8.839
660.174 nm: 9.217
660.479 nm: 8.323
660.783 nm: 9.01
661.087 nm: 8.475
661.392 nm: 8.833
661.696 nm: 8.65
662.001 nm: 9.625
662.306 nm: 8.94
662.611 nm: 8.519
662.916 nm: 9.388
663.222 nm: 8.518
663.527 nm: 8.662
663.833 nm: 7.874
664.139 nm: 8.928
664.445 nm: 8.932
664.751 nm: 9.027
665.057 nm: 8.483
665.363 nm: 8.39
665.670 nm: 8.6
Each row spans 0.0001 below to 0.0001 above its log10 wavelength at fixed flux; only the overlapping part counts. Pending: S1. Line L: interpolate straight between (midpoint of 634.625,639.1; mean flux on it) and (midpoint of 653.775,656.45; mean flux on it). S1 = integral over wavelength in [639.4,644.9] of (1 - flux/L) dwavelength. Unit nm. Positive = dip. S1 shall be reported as -0.38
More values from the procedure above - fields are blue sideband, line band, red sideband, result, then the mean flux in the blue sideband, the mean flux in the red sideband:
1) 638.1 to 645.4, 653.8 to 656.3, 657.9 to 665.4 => 0.24 nm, 9.25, 8.84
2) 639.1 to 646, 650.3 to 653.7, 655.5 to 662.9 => -0.06 nm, 9.26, 8.65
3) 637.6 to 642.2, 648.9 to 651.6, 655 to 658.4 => -0.15 nm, 9.25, 8.34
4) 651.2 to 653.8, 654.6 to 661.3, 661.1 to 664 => 0.28 nm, 9.09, 8.76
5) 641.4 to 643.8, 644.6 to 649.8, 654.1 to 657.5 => -0.15 nm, 9.2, 8.07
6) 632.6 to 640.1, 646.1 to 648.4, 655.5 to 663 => 0.01 nm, 9.12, 8.66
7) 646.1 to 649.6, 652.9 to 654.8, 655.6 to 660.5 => 0.03 nm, 8.87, 8.53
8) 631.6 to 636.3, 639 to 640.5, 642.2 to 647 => -0.10 nm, 9.07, 9.21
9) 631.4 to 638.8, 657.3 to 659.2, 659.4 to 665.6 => -0.07 nm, 9.01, 8.77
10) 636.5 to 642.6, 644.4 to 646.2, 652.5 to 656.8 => -0.13 nm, 9.1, 8.27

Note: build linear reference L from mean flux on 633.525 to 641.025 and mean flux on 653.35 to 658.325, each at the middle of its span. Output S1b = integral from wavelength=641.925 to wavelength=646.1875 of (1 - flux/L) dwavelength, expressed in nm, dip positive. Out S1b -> -0.19 nm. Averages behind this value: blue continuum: 9.1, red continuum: 8.35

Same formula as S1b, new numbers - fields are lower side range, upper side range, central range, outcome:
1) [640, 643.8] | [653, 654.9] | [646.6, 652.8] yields -0.18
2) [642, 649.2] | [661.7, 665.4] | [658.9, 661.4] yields 0.01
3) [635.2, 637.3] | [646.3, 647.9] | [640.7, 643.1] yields -0.04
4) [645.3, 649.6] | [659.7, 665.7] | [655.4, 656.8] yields 0.21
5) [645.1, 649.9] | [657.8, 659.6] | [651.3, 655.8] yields 0.10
